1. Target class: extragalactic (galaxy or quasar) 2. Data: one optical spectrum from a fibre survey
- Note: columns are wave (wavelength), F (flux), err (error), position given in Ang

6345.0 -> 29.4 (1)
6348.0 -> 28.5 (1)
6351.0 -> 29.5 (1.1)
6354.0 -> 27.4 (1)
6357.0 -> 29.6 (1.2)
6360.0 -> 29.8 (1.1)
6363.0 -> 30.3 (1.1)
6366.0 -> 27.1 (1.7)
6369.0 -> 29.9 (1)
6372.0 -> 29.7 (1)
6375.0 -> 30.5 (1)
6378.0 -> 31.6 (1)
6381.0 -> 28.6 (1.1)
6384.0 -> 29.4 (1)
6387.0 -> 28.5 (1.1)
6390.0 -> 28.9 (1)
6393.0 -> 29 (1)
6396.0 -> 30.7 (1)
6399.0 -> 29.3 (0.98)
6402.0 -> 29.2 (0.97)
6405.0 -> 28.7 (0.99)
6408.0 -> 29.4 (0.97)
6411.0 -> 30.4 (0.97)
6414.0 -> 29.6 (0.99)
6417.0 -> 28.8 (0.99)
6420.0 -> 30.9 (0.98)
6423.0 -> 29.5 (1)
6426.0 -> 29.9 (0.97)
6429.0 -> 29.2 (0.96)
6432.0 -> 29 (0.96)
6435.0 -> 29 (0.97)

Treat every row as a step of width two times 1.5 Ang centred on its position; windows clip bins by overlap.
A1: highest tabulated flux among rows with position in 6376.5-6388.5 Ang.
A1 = 31.6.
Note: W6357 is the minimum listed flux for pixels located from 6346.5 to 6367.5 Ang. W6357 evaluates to 27.1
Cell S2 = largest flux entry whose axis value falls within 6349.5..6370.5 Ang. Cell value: 30.3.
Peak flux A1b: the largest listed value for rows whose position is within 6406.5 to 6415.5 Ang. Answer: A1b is 30.4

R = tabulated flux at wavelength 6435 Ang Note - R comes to 29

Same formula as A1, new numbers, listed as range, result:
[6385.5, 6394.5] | 29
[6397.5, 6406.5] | 29.3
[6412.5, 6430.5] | 30.9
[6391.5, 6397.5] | 30.7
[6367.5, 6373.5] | 29.9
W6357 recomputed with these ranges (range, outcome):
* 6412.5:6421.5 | 28.8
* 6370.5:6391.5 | 28.5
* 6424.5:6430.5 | 29.2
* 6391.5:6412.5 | 28.7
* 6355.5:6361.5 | 29.6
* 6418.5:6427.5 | 29.5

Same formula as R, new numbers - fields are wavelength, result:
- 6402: 29.2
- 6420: 30.9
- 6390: 28.9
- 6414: 29.6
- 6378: 31.6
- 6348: 28.5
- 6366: 27.1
